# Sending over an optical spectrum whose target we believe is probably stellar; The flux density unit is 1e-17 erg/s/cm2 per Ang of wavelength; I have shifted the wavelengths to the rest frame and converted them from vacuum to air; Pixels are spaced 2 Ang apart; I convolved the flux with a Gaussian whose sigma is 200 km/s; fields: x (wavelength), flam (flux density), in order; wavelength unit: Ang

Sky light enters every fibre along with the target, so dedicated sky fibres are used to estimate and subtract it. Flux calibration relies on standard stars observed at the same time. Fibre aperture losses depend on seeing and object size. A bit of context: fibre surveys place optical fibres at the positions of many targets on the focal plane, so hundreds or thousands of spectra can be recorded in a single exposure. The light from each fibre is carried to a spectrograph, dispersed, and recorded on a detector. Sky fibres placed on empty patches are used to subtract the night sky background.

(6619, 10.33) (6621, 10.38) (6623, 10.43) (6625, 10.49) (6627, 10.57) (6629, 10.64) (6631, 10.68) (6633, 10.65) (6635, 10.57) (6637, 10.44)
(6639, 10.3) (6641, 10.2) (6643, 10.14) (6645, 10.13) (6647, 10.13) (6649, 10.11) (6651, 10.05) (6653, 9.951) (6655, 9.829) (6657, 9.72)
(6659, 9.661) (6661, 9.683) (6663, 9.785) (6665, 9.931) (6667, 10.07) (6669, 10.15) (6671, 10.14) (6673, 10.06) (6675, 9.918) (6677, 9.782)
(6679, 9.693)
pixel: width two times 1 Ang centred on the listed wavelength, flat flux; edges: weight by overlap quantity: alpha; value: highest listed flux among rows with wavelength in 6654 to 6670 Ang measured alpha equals 10.15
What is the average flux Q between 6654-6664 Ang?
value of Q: 9.74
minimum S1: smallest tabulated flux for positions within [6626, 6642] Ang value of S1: 10.2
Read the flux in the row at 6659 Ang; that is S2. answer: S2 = 9.661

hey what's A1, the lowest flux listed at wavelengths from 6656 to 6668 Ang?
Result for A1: 9.661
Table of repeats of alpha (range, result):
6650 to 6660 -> 10.05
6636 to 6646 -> 10.44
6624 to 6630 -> 10.64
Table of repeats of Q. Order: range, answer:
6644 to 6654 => 10.1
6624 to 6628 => 10.5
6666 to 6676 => 10.1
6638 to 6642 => 10.2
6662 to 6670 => 9.98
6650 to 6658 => 9.89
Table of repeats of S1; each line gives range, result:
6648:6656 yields 9.829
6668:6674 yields 10.06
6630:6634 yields 10.65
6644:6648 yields 10.13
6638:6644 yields 10.14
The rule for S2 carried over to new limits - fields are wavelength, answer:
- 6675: 9.918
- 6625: 10.49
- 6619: 10.33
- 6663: 9.785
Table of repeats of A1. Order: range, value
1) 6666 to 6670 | 10.07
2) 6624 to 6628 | 10.49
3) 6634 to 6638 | 10.44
